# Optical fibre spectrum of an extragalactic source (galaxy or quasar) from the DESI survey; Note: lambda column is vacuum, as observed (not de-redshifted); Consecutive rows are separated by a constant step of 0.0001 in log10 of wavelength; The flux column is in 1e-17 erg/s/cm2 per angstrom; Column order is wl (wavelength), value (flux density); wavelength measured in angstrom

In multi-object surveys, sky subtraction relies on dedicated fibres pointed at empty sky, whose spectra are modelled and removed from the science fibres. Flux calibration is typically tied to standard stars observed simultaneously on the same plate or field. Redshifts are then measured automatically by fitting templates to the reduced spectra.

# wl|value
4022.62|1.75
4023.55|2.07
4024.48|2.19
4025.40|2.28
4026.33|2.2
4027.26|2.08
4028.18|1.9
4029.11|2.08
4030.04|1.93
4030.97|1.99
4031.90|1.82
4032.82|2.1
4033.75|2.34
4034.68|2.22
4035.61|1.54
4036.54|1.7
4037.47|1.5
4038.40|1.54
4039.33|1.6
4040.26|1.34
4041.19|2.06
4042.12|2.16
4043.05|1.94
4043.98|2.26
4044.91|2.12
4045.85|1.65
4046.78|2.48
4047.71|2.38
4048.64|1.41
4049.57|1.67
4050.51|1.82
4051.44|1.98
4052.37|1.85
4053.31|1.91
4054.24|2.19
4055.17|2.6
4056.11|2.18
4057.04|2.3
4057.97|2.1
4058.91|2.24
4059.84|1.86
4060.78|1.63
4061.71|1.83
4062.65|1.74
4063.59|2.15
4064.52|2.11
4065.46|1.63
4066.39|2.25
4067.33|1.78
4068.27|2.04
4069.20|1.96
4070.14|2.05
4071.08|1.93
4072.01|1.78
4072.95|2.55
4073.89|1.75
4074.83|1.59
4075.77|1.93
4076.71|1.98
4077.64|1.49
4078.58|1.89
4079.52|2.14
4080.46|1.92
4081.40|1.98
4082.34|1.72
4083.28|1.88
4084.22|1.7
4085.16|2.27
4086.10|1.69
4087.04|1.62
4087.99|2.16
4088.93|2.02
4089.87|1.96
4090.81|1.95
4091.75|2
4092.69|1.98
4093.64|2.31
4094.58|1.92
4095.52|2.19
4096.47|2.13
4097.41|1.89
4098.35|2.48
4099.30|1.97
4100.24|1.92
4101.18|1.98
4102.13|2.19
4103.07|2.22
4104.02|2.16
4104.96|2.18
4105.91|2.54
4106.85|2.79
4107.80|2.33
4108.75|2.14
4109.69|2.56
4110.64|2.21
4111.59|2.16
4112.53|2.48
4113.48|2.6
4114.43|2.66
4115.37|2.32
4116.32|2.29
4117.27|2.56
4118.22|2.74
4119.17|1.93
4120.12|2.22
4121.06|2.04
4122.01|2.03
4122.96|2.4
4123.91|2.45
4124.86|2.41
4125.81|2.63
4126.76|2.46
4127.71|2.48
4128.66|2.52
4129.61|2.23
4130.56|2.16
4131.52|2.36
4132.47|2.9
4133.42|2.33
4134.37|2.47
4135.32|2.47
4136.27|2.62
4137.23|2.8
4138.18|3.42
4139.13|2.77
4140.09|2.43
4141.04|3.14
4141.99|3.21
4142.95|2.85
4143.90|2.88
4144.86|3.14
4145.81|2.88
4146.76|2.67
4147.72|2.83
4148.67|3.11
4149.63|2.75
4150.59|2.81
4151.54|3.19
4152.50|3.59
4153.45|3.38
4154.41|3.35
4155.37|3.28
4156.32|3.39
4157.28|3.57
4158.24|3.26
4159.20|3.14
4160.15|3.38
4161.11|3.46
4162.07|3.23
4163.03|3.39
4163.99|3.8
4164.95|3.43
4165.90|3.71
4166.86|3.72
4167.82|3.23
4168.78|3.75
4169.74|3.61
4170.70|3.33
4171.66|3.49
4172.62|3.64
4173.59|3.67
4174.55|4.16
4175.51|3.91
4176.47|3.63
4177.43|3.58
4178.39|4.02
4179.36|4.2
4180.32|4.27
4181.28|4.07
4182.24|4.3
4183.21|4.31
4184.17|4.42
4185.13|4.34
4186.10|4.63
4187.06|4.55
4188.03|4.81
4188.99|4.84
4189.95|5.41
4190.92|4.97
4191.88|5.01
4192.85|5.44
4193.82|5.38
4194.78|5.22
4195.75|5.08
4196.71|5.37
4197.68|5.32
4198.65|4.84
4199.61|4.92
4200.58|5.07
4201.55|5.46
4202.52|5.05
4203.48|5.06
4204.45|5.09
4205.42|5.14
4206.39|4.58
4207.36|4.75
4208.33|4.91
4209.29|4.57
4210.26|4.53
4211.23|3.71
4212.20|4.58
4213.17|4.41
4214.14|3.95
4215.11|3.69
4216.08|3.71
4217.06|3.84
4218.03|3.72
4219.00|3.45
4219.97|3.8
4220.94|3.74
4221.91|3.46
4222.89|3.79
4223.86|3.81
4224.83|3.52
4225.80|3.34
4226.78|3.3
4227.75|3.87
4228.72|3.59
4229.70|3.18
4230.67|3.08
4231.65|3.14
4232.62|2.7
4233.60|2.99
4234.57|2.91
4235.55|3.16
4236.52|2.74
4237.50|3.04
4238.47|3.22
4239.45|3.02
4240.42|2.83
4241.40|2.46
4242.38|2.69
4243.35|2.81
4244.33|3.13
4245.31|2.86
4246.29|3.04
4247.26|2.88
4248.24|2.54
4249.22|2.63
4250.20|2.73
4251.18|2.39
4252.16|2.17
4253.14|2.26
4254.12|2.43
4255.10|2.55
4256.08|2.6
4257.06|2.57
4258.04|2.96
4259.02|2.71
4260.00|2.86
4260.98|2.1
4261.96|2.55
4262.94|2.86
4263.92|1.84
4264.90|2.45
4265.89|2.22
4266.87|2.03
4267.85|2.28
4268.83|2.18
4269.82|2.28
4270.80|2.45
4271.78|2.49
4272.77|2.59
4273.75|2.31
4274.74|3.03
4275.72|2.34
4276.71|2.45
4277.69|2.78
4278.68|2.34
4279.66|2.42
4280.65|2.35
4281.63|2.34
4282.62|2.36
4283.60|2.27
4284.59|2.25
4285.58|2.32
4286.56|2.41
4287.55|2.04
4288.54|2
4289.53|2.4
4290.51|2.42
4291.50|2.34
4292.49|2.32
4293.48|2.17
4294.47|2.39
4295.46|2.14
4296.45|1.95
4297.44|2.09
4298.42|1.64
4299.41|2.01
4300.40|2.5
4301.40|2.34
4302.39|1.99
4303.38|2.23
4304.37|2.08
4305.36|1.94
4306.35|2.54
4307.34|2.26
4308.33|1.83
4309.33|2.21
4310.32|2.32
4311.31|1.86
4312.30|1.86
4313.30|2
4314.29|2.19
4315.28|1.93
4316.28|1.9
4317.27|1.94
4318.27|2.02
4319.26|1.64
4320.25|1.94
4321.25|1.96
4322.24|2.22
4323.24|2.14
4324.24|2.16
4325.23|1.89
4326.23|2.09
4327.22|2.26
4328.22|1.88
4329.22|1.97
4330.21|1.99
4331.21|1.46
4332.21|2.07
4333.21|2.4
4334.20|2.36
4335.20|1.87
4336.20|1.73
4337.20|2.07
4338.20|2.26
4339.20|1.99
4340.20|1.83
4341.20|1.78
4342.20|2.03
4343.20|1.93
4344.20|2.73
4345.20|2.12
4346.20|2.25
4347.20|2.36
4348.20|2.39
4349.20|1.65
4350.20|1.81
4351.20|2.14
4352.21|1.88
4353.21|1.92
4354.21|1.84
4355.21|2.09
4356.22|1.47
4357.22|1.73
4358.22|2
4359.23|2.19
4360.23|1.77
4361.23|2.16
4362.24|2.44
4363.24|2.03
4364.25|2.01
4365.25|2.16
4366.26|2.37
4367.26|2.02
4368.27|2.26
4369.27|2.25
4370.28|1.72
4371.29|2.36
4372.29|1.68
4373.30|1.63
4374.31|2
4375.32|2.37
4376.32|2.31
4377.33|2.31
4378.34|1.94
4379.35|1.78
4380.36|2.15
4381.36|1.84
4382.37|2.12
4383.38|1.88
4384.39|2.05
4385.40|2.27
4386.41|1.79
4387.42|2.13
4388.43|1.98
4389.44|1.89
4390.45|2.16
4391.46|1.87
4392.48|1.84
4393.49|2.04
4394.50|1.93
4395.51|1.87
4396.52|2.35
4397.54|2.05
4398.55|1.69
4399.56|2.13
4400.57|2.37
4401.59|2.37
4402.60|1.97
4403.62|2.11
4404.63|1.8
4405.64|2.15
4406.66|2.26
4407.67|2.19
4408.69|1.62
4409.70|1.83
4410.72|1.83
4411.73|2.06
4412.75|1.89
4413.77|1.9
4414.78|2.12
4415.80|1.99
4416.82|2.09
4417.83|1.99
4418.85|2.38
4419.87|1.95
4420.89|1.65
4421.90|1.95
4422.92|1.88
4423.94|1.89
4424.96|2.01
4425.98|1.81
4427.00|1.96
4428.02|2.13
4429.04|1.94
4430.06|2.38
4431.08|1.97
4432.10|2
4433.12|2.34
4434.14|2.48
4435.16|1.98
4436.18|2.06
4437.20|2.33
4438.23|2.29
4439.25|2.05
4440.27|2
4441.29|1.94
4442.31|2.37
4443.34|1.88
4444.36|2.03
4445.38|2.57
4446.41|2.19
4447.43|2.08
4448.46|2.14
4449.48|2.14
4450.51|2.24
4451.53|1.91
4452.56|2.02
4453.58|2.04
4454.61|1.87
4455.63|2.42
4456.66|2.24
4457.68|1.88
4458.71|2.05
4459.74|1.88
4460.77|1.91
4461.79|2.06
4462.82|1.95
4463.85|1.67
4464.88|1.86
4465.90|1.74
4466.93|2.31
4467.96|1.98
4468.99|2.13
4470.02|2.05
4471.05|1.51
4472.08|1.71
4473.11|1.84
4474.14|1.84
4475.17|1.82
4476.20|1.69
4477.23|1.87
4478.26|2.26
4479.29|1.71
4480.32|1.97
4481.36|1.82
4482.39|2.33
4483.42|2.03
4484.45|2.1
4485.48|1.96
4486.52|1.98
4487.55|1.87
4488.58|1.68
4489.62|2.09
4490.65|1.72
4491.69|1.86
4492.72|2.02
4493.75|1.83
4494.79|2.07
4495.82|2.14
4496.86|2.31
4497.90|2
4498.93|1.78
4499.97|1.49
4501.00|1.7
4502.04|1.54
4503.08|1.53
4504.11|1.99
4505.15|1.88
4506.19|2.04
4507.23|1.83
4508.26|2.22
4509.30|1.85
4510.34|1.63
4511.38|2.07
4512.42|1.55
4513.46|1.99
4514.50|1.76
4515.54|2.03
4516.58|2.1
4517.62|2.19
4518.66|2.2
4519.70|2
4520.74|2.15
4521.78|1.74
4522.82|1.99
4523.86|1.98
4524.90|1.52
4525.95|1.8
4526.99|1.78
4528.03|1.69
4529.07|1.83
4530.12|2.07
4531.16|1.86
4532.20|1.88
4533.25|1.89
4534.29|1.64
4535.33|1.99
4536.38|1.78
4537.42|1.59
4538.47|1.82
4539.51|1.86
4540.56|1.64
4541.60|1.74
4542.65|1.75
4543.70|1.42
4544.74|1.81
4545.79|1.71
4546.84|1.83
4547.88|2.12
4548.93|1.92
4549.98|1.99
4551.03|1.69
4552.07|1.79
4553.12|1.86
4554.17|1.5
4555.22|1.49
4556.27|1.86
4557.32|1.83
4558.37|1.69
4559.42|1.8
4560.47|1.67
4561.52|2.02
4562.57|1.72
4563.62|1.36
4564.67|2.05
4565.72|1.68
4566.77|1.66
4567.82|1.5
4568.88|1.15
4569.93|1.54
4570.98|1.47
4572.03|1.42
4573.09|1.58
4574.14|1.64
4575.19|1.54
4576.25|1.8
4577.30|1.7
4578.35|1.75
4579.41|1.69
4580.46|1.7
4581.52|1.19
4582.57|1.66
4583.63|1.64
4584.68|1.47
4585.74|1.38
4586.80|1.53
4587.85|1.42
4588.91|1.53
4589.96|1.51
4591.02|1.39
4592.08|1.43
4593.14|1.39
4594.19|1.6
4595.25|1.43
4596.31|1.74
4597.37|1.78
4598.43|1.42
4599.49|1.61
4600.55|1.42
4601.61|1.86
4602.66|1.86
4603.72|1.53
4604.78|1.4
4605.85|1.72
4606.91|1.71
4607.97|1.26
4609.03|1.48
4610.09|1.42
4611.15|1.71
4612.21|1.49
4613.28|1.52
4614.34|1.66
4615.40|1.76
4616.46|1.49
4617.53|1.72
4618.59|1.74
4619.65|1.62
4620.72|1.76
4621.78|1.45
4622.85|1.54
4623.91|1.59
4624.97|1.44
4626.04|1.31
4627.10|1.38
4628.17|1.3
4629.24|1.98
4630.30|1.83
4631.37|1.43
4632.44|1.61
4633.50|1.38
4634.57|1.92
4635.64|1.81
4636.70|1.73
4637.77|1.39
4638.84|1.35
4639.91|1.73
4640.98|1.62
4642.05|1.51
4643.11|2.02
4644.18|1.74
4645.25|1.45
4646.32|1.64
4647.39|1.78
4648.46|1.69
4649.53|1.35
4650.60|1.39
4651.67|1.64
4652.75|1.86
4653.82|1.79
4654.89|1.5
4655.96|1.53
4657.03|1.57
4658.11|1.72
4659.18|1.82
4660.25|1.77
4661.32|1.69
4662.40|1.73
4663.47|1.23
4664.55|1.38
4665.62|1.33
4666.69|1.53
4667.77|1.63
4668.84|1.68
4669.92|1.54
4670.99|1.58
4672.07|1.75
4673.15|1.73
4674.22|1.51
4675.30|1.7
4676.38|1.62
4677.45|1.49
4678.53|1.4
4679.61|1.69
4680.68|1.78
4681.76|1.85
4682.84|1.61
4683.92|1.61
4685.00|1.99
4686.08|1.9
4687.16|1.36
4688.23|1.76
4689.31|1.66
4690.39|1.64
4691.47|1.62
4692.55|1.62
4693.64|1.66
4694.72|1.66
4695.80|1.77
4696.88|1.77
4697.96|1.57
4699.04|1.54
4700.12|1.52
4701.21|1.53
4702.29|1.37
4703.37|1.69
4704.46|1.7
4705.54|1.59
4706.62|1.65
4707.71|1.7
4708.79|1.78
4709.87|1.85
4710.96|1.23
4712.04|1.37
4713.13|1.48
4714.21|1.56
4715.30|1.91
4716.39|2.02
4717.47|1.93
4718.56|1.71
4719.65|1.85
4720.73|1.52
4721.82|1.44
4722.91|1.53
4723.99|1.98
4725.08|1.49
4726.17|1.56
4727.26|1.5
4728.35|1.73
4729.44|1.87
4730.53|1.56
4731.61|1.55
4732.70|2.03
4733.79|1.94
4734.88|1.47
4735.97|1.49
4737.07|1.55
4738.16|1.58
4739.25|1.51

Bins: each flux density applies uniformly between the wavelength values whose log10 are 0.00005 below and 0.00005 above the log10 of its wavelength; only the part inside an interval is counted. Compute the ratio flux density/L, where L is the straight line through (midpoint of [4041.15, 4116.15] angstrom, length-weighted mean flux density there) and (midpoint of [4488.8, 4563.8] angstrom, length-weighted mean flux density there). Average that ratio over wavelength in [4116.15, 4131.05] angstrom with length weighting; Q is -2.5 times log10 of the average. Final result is -0.154 mag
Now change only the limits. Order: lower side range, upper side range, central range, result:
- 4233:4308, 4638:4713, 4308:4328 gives 0.172 mag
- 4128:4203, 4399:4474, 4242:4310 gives 0.259 mag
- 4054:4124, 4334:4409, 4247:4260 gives -0.241 mag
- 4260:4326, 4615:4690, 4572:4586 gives 0.098 mag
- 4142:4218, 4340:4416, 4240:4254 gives 0.254 mag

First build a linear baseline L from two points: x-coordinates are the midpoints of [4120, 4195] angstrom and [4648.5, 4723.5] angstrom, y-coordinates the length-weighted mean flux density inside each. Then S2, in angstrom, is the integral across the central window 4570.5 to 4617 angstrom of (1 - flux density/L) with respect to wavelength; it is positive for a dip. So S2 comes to 9.1 angstrom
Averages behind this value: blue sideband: 3.41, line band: 1.56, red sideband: 1.63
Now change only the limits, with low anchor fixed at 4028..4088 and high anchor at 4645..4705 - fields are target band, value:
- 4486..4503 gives -1.55 angstrom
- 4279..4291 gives -3.15 angstrom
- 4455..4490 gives -4.47 angstrom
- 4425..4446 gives -4.56 angstrom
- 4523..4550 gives -1.75 angstrom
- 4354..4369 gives -2.20 angstrom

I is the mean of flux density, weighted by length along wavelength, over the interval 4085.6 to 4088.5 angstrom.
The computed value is 1.83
